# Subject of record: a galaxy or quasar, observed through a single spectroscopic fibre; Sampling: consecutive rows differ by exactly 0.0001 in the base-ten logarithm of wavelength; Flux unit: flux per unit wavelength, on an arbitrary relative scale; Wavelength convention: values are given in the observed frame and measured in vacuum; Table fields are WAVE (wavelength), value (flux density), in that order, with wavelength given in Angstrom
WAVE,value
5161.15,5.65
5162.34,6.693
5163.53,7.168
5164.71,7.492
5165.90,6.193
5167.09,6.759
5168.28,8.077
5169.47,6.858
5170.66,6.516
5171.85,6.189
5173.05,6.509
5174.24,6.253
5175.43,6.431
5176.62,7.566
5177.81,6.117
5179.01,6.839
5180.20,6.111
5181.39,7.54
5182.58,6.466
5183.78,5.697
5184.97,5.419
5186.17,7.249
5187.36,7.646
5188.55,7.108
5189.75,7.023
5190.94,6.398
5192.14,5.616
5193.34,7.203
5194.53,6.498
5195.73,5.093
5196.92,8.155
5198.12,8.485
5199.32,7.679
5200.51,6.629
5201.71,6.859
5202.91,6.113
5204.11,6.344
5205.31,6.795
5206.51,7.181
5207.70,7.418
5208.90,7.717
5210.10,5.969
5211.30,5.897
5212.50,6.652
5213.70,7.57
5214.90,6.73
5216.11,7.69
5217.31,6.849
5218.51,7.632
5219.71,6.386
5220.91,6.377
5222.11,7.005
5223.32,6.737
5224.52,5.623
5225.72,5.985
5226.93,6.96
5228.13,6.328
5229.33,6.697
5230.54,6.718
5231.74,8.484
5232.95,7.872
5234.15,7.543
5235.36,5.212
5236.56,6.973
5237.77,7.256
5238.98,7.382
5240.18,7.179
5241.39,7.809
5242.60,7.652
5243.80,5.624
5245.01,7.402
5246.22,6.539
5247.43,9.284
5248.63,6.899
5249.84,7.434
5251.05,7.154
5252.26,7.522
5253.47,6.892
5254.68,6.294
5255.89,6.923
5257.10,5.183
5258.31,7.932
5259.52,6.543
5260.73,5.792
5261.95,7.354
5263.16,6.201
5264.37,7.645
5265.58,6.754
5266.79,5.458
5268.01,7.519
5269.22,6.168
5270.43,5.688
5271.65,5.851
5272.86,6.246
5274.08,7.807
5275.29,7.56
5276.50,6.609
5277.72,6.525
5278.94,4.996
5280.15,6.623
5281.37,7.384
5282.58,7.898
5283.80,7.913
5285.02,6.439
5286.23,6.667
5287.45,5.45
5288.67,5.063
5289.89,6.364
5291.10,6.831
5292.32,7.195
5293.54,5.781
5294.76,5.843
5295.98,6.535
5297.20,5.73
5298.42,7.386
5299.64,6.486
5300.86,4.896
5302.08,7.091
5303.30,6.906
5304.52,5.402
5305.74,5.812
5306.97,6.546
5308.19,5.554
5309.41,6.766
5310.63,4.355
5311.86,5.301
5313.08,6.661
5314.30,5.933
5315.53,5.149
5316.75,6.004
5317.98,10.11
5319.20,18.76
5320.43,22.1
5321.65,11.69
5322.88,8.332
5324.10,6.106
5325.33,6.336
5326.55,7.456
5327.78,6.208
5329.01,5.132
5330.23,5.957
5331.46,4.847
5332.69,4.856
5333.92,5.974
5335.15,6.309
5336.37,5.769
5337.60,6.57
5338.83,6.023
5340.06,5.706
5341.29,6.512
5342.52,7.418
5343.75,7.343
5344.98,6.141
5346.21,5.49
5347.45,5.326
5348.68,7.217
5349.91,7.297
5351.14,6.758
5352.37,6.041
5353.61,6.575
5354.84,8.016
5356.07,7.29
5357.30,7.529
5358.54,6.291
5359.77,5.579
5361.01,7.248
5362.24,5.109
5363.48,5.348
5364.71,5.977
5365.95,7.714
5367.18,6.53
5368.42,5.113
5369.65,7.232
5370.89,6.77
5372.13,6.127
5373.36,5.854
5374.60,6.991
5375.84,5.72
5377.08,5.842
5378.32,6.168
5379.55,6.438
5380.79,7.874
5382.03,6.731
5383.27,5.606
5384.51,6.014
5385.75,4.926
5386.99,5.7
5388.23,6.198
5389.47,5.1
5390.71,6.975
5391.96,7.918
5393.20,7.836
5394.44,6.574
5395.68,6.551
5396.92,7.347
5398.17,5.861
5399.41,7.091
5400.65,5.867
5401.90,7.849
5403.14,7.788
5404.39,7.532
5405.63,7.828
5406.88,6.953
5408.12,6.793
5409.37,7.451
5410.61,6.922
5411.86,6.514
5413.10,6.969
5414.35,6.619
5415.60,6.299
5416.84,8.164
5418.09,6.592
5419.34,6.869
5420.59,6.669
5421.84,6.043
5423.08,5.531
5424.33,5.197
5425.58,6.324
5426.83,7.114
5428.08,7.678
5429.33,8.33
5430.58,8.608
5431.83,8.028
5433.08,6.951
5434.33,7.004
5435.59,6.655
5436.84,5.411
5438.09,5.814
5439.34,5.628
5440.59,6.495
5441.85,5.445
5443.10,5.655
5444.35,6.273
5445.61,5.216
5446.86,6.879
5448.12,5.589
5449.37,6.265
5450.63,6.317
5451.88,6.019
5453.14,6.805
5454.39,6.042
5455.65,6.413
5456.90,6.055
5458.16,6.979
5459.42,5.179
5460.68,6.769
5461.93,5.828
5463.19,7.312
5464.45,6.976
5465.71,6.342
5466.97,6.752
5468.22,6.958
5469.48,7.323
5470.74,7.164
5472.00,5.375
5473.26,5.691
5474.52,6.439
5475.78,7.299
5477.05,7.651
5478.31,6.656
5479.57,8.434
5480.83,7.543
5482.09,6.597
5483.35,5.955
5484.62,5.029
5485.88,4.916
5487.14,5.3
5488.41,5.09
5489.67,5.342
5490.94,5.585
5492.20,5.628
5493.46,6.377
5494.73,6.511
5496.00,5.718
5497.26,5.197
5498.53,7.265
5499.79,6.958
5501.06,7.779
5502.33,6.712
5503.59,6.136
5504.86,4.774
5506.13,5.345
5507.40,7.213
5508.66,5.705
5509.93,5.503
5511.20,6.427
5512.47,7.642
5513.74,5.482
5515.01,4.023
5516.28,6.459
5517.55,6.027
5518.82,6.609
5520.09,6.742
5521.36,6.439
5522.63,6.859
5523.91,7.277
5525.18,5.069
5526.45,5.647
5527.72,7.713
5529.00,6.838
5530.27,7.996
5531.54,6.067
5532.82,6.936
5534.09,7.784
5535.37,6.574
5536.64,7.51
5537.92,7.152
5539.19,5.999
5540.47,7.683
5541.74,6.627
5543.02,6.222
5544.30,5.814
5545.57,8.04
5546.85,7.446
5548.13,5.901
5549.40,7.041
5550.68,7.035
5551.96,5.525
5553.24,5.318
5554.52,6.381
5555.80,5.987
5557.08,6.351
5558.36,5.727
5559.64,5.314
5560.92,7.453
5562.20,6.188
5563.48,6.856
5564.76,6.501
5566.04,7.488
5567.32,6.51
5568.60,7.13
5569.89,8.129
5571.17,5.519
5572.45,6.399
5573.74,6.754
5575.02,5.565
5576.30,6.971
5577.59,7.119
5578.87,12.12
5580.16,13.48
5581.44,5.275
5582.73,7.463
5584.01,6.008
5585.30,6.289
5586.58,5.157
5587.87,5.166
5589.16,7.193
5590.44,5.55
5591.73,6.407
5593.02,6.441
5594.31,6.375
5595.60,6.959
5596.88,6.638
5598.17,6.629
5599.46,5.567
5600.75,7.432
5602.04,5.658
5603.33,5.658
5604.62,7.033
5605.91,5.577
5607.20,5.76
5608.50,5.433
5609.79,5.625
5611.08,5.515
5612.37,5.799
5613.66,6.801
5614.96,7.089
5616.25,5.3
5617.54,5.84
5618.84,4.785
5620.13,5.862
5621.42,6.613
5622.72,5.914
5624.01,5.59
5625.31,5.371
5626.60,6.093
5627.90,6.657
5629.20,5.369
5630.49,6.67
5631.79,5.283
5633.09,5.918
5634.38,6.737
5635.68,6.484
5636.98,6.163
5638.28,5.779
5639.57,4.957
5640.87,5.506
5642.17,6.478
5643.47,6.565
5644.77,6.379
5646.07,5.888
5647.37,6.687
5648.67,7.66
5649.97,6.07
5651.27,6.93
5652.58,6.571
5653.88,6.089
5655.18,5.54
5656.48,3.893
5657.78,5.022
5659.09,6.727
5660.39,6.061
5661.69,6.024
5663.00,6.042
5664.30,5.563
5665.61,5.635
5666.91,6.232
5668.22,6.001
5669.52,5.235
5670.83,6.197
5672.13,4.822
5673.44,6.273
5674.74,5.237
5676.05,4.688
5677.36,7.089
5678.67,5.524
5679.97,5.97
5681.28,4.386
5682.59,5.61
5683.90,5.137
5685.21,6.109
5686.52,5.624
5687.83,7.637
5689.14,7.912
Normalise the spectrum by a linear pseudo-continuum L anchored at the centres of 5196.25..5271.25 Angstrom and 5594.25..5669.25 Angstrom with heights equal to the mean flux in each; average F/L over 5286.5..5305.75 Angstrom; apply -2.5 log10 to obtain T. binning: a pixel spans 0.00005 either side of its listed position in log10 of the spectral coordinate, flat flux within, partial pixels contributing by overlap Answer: 0.10 mag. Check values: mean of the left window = 6.91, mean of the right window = 6.04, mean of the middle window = 6.19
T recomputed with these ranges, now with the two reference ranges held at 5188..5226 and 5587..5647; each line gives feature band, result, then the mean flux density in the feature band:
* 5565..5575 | -0.10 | 6.75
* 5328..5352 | 0.07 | 6.14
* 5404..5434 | -0.09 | 7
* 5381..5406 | -0.04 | 6.67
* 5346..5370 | 0.01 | 6.49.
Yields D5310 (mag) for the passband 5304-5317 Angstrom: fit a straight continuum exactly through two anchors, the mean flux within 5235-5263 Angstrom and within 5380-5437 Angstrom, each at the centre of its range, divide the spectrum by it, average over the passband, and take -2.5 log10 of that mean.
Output 0.20 mag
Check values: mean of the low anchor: 6.97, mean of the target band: 5.77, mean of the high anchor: 6.81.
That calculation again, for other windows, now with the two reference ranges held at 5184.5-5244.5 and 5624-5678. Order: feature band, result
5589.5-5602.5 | -0.06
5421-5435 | -0.09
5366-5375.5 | 0.02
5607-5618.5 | 0.03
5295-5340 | -0.07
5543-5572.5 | -0.06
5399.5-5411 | -0.12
